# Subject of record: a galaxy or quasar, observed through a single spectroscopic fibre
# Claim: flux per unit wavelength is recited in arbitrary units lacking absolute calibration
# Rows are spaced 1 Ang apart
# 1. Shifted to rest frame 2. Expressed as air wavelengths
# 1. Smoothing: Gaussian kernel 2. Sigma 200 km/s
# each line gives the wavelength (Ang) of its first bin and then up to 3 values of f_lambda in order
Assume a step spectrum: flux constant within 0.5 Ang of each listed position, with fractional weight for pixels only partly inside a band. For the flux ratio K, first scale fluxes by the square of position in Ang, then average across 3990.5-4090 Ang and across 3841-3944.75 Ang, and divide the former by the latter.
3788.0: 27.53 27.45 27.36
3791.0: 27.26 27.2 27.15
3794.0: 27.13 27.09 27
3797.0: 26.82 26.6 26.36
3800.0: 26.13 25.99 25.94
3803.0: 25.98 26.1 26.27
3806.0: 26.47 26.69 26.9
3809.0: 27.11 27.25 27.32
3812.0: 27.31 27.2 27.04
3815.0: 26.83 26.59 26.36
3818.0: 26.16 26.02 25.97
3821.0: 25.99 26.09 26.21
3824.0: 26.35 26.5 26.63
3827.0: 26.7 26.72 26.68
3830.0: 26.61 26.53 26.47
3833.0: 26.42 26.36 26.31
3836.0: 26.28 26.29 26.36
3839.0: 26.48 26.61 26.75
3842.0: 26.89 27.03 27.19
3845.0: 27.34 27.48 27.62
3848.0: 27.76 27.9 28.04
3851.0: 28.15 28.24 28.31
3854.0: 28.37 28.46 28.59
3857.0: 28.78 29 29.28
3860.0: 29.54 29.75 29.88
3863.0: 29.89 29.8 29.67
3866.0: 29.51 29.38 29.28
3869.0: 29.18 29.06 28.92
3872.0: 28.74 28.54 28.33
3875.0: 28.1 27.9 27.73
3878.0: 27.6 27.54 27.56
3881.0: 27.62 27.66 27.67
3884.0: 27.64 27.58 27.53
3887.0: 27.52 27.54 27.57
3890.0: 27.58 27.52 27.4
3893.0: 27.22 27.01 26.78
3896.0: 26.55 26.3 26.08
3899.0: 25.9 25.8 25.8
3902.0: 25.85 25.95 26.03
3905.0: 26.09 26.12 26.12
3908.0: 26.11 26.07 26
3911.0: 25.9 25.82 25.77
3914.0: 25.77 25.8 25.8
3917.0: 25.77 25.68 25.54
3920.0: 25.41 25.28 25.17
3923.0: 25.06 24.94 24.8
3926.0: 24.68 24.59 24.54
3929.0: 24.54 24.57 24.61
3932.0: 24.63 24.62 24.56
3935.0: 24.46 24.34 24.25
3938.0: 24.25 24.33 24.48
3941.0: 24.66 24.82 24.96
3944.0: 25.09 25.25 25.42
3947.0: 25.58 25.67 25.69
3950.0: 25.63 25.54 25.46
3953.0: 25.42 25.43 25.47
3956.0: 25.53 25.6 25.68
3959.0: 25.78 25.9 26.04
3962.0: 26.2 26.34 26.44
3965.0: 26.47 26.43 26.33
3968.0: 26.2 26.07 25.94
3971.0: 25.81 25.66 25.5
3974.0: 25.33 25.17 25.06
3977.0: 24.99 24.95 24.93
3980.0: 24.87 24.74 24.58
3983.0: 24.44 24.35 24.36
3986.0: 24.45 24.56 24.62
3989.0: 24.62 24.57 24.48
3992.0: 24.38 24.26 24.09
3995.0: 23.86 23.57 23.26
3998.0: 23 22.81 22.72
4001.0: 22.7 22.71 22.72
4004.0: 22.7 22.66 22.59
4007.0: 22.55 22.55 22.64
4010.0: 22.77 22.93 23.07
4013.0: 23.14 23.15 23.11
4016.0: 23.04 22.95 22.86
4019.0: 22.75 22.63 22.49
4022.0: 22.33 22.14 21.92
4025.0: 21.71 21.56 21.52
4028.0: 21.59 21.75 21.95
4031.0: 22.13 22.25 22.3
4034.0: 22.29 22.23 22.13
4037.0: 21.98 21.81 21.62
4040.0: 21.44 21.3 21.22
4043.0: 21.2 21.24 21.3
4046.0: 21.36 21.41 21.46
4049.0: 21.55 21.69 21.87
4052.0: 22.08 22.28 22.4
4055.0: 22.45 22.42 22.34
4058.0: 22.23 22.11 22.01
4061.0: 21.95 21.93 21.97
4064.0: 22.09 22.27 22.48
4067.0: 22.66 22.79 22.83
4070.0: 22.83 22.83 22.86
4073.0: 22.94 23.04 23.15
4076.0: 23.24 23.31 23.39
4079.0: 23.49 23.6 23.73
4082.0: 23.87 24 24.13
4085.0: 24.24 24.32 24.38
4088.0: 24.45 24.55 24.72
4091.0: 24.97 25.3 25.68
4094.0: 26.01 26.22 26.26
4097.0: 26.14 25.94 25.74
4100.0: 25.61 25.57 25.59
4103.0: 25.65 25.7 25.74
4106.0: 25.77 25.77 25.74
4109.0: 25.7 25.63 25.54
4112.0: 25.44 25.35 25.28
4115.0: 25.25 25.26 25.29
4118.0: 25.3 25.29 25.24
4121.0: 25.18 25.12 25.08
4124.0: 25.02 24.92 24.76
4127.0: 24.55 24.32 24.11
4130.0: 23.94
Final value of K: 0.9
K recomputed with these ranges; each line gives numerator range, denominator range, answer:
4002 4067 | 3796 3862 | 0.91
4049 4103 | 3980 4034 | 1.06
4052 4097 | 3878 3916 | 0.96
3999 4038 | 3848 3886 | 0.85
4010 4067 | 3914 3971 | 0.92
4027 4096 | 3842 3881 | 0.89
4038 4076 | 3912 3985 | 0.92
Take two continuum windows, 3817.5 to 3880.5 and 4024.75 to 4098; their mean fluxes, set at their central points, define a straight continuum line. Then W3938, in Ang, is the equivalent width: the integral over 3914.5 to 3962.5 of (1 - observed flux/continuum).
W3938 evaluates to 0.9 Ang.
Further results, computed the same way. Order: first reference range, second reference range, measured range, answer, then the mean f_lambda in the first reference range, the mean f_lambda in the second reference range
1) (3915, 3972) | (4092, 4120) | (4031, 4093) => 6.97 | 25.3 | 25.6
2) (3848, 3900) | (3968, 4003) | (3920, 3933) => 0.79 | 28.1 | 24.5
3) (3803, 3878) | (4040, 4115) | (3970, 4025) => 2.80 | 27.5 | 23.6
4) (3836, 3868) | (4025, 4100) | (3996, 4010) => 0.94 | 28.2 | 22.9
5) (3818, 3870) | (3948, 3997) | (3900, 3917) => 0.31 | 27.6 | 25.2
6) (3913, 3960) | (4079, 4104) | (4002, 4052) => 5.79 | 25.1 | 25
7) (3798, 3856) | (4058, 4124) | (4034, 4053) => 2.43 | 26.8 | 24.4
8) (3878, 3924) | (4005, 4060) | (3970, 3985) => -0.68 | 26.5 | 22.1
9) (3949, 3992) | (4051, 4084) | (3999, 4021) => 1.36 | 25.4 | 22.7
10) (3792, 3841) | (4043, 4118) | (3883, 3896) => -0.80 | 26.6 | 23.8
